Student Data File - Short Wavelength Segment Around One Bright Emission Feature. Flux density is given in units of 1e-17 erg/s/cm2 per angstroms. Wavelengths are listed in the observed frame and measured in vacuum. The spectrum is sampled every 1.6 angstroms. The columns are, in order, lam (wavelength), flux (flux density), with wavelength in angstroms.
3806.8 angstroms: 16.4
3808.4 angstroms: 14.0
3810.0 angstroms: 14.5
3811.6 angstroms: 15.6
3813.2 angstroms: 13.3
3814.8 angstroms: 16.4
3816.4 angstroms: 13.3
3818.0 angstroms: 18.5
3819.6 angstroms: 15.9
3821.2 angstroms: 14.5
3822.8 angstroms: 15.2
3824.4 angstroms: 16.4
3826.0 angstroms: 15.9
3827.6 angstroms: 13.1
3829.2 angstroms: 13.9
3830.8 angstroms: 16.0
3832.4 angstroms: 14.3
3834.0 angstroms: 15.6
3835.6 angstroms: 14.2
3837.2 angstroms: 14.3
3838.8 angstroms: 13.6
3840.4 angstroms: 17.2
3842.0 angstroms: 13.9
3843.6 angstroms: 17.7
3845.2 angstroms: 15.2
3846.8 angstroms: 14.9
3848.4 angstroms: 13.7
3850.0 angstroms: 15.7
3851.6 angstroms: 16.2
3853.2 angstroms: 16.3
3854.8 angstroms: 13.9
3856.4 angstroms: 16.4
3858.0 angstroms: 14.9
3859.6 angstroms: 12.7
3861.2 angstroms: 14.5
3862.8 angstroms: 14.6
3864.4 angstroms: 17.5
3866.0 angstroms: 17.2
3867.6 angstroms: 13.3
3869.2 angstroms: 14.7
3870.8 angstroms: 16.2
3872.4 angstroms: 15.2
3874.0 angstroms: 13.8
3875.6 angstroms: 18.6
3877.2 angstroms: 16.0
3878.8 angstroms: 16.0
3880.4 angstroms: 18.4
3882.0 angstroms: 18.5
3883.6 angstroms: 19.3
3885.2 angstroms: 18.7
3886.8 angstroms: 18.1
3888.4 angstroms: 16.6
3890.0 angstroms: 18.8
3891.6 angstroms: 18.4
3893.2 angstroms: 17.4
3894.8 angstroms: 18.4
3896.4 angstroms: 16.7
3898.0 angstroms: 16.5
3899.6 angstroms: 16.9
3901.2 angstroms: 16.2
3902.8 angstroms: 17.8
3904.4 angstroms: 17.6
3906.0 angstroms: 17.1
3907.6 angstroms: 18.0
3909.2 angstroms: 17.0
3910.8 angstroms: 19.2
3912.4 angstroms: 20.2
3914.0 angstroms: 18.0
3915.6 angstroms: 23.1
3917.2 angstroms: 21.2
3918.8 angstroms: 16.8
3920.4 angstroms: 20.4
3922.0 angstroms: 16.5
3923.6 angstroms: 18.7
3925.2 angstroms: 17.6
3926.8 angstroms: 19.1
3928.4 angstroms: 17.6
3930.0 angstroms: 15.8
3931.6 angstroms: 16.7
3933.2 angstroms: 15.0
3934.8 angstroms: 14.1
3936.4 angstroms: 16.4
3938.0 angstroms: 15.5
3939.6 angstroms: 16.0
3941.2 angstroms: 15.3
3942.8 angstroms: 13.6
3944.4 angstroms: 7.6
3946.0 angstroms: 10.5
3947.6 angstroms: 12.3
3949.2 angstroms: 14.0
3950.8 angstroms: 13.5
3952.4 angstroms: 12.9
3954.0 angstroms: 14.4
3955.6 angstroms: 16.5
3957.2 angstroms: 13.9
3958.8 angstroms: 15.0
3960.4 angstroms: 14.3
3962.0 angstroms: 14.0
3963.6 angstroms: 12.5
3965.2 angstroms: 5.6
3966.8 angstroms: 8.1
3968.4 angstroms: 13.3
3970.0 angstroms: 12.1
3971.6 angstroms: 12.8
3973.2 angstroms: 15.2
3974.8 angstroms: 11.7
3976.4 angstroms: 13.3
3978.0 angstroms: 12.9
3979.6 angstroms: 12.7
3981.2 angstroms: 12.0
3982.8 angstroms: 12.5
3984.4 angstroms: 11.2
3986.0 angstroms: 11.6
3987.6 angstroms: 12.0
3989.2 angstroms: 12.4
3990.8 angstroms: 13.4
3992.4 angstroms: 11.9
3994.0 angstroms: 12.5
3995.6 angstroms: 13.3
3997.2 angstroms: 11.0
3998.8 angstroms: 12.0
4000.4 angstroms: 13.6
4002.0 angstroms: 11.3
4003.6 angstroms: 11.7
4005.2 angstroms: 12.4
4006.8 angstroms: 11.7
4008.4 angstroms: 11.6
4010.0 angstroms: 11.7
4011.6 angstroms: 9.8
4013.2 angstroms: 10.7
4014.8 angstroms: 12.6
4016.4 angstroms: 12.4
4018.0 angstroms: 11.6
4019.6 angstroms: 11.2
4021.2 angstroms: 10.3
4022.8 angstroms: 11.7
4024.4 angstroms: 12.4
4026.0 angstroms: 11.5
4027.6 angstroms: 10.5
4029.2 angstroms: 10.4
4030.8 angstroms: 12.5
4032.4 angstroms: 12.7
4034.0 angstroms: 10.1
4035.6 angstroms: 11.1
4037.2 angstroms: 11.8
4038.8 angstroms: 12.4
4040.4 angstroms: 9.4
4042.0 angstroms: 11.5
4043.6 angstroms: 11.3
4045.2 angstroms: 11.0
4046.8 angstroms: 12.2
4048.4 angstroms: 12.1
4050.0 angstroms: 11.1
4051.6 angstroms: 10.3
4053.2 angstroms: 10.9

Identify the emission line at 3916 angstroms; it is C III]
